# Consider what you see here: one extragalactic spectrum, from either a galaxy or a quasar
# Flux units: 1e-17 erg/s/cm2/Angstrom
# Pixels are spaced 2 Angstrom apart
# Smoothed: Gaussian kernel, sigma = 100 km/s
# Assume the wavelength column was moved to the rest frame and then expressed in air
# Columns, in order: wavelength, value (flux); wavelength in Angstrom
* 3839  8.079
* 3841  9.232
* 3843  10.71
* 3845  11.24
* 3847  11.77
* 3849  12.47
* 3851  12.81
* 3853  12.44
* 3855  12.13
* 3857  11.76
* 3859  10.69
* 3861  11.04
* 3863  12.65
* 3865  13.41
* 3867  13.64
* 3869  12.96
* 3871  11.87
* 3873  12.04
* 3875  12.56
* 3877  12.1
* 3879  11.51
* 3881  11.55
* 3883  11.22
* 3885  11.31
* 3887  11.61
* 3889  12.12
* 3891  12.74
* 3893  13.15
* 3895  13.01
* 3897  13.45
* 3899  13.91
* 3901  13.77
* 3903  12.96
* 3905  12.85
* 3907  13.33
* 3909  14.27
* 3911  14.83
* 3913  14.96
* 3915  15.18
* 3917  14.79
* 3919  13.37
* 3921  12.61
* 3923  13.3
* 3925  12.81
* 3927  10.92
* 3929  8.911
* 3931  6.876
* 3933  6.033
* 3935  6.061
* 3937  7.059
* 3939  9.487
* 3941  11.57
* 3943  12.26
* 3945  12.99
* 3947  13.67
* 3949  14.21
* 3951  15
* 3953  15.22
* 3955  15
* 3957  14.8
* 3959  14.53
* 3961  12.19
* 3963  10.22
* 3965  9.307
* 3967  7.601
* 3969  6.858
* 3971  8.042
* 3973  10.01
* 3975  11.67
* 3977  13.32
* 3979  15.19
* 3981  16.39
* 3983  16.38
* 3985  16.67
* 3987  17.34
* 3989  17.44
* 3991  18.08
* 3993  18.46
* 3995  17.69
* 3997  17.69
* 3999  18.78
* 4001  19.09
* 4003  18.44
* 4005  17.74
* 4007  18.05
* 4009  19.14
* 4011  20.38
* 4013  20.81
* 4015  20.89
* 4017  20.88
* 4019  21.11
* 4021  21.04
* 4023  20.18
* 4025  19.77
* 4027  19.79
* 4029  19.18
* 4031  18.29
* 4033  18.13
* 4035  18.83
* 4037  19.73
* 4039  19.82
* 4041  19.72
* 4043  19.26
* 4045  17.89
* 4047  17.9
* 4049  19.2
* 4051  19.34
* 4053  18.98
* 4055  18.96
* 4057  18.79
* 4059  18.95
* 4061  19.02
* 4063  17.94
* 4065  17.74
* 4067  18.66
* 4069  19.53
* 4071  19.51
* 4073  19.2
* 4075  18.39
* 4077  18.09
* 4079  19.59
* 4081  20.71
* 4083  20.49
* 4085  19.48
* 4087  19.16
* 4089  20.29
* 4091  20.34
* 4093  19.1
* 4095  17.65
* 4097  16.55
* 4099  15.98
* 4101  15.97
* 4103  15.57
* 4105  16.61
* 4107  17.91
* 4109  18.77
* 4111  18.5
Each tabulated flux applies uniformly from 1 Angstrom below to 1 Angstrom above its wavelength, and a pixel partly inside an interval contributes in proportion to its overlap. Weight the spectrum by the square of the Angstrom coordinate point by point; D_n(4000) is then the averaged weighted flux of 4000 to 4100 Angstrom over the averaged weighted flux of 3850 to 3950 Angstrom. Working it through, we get 1.70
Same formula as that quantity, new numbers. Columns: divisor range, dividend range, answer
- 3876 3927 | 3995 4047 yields 1.58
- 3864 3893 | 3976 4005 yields 1.49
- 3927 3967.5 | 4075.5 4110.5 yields 1.76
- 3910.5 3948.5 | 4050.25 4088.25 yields 1.79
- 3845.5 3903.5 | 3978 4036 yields 1.62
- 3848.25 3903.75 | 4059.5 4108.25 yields 1.66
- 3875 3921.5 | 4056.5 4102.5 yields 1.57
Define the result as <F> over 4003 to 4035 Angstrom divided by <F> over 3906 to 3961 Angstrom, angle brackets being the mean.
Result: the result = 1.59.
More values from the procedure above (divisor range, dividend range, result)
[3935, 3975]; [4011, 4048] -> 1.72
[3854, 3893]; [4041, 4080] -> 1.56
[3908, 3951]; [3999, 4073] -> 1.63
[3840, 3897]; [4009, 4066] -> 1.61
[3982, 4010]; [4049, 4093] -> 1.07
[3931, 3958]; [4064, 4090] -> 1.66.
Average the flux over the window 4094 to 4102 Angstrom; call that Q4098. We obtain 16.5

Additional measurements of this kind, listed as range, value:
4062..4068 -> 18.1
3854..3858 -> 11.9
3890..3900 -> 13.3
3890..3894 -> 12.9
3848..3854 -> 12.6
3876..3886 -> 11.5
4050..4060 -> 19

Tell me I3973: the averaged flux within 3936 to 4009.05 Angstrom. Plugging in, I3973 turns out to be 14.2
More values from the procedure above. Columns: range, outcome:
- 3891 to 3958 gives 12.5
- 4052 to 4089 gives 19.1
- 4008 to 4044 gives 19.8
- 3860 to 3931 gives 12.7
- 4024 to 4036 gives 19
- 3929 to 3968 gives 11.2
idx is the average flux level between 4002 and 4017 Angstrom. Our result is 19.5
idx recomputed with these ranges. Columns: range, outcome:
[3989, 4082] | 19.1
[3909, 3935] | 11.9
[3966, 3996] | 14.1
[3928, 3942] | 8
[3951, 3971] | 11.7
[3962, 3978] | 9.63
